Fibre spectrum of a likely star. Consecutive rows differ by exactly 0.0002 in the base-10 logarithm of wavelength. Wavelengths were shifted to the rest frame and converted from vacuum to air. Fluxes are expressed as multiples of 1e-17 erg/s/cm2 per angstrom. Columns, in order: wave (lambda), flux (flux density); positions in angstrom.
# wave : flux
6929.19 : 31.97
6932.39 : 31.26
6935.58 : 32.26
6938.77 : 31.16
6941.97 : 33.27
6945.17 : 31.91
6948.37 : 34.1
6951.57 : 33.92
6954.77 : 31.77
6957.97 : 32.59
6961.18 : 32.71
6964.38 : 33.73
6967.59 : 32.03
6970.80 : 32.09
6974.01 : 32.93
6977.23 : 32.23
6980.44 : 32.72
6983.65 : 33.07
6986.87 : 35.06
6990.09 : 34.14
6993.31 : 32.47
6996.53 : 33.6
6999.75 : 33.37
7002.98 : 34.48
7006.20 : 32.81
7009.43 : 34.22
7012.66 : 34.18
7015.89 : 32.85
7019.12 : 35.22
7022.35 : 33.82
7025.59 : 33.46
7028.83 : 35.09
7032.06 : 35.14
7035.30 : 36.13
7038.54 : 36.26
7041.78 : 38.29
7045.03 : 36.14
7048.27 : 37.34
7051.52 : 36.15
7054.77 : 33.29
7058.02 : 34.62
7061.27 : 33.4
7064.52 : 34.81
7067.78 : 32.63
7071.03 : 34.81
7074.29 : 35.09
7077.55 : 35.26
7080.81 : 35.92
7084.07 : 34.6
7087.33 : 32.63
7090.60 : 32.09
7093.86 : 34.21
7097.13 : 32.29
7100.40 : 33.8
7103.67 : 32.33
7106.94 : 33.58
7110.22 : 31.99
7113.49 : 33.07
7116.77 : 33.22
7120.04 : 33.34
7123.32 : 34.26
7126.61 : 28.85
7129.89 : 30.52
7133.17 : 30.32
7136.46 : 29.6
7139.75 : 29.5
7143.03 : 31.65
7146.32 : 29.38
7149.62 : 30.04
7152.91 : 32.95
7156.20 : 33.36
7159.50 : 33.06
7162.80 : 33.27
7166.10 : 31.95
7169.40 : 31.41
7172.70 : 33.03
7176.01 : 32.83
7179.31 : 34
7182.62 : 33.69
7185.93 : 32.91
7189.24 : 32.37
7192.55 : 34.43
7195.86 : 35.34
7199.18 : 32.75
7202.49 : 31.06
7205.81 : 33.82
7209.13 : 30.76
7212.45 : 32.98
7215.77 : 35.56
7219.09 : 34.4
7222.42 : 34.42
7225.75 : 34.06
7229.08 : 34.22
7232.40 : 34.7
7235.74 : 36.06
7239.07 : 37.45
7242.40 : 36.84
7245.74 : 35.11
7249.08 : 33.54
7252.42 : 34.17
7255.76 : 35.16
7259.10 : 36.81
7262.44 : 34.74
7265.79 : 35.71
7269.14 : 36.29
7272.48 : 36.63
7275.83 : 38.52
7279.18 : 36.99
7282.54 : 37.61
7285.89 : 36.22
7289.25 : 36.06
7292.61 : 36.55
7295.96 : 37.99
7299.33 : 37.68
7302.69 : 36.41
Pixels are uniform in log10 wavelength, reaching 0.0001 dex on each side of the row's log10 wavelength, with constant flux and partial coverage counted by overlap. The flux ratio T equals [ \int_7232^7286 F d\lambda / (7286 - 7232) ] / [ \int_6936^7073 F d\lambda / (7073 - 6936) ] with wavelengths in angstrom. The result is 1.1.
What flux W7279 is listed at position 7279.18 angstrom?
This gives 36.99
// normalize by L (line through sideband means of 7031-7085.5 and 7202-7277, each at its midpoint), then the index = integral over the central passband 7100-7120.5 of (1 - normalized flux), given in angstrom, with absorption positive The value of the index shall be 1.3 angstrom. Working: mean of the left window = 35.3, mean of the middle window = 33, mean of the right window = 35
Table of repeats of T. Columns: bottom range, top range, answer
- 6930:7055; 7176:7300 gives 1.04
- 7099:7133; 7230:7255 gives 1.09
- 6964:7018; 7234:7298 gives 1.09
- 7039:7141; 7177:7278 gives 1.03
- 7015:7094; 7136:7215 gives 0.93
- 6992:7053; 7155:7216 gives 0.95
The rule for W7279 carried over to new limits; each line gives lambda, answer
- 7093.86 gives 34.21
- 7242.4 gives 36.84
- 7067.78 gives 32.63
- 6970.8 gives 32.09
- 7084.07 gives 34.6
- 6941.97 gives 33.27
